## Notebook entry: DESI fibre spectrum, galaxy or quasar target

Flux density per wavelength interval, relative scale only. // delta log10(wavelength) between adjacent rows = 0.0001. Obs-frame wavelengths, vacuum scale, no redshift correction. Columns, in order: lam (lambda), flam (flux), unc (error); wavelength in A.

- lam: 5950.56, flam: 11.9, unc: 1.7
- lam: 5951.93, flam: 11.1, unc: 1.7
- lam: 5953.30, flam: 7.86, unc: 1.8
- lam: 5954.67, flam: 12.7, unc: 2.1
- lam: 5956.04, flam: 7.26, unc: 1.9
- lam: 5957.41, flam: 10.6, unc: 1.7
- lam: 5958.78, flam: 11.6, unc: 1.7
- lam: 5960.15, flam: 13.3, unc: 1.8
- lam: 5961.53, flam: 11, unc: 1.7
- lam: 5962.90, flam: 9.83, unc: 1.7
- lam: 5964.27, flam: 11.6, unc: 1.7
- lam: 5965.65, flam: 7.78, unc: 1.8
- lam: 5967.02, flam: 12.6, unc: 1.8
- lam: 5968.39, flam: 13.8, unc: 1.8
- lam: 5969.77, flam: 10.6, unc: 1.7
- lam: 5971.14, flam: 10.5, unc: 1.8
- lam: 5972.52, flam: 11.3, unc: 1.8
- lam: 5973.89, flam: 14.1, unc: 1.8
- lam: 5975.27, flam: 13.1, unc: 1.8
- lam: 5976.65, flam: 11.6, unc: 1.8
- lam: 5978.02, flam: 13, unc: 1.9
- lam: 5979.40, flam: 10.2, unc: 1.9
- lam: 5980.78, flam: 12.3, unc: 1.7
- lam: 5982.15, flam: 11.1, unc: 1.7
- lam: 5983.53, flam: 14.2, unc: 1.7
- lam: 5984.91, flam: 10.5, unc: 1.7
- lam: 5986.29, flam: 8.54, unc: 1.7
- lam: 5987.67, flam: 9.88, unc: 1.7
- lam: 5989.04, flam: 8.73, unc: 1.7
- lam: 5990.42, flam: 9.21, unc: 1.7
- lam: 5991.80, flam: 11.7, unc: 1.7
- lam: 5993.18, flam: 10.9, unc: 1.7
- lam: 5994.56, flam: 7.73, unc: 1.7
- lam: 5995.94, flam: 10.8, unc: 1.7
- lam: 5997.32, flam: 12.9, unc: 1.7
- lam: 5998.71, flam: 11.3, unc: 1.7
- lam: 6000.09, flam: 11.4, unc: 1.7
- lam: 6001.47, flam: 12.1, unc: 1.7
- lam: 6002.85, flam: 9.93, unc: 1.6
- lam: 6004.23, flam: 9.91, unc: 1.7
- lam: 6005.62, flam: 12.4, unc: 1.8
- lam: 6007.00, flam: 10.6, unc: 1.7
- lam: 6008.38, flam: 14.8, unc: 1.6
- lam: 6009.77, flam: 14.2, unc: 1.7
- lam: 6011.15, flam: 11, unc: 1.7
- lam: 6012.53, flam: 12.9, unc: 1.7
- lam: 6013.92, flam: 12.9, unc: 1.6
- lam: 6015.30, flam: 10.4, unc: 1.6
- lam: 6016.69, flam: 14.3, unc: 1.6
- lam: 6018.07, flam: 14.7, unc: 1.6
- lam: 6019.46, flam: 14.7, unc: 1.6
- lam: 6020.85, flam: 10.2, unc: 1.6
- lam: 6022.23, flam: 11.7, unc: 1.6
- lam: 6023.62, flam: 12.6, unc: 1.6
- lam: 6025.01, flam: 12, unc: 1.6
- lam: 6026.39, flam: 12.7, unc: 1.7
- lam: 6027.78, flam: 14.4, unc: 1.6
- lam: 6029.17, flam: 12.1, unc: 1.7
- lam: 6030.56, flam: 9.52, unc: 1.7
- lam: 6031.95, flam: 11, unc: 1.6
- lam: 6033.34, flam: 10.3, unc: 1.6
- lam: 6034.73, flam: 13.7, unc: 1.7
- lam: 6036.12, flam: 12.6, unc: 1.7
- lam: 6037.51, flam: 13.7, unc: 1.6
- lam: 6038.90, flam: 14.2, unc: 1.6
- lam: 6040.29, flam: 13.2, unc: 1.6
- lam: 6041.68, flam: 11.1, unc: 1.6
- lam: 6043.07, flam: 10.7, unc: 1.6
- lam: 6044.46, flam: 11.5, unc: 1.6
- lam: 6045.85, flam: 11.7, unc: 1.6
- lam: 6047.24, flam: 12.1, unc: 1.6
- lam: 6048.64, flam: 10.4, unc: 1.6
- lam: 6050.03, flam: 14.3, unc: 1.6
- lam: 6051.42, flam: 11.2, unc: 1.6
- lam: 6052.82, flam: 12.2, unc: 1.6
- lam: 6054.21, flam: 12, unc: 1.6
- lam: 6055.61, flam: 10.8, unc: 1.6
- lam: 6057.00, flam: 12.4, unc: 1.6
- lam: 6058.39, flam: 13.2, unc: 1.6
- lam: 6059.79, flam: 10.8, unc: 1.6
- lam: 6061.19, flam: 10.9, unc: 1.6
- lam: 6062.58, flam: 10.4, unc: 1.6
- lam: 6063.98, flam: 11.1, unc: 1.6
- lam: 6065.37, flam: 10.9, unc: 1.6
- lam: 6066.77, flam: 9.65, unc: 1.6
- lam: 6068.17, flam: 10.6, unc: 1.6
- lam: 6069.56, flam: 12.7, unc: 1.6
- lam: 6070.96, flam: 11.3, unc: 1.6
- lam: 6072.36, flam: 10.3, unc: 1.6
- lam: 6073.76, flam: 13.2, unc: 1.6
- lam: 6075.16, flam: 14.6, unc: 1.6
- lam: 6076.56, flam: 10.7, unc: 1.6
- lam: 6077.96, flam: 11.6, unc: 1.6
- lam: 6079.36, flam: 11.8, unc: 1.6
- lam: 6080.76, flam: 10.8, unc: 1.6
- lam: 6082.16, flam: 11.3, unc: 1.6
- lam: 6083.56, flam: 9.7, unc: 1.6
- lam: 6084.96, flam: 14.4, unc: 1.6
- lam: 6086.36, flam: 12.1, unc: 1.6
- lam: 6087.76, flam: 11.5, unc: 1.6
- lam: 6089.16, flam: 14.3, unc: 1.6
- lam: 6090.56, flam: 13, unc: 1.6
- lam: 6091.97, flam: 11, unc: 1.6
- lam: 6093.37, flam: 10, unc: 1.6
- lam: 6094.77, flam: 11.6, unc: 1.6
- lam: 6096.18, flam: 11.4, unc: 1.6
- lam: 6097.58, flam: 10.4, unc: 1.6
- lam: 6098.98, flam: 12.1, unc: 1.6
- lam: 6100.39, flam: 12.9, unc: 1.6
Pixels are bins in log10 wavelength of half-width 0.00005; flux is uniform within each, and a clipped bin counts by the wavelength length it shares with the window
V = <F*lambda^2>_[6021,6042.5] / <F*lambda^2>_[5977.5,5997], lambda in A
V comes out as 1.17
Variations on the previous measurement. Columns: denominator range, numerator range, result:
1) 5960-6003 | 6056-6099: 1.07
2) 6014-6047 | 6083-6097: 0.99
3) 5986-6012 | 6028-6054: 1.11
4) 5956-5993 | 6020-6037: 1.09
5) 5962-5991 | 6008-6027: 1.16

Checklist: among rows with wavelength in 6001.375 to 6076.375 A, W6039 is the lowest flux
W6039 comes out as 9.52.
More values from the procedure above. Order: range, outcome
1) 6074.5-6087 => 9.7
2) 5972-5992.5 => 8.54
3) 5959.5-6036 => 7.73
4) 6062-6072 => 9.65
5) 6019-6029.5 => 10.2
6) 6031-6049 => 10.3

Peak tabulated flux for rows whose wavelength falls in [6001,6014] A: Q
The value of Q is 14.8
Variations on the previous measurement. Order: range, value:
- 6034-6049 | 14.2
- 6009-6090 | 14.7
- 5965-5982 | 14.1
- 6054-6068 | 13.2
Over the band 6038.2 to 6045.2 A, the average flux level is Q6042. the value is 12.1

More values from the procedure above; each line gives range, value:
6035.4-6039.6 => 13.5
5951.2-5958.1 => 9.93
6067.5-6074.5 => 11.6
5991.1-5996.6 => 10.3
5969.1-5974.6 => 11.6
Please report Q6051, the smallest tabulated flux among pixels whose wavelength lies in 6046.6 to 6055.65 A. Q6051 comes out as 10.4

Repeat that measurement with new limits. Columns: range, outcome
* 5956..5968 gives 7.26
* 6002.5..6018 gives 9.91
